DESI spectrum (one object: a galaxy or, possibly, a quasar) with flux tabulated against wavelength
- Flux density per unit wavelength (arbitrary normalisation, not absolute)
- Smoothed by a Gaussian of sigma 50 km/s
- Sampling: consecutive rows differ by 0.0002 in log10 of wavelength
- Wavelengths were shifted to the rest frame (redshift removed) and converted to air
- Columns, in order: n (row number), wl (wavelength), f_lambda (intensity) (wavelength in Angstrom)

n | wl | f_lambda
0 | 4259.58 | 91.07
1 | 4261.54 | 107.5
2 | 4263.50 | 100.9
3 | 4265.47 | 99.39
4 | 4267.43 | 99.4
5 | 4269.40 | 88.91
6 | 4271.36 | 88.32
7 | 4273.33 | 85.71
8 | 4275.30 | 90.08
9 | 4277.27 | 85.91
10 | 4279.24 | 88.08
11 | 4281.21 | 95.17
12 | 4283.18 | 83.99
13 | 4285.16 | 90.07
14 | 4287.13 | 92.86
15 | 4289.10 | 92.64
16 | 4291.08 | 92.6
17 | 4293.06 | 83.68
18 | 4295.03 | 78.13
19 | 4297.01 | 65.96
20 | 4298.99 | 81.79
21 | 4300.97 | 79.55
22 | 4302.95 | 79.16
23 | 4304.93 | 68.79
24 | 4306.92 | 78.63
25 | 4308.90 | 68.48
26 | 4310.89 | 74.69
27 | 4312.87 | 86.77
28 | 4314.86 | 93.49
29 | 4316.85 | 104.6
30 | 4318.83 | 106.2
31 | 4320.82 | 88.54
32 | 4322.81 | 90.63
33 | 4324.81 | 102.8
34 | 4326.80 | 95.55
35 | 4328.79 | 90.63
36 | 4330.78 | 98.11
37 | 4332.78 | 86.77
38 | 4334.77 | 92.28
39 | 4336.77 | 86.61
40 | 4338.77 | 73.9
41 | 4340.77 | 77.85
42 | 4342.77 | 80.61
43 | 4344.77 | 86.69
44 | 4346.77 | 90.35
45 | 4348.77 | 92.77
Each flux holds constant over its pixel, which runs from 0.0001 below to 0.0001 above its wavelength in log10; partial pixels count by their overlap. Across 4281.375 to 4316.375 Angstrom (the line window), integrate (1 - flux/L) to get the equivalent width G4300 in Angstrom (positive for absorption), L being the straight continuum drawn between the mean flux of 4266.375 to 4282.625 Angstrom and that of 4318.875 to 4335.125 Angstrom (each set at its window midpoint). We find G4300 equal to 3.6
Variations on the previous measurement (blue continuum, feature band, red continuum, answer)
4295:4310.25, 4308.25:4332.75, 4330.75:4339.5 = -3.1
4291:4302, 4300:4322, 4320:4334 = 0.4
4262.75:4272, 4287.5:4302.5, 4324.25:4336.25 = 2.0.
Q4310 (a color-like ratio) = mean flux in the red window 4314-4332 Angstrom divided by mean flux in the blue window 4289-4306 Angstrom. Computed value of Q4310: 1.21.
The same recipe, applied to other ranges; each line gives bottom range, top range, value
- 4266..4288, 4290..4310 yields 0.86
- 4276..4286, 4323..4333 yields 1.07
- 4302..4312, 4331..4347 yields 1.14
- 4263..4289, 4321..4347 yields 0.97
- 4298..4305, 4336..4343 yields 1.01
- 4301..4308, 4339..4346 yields 1.07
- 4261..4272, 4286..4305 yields 0.85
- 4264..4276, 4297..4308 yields 0.83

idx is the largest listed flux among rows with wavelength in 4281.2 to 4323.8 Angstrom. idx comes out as 106.2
